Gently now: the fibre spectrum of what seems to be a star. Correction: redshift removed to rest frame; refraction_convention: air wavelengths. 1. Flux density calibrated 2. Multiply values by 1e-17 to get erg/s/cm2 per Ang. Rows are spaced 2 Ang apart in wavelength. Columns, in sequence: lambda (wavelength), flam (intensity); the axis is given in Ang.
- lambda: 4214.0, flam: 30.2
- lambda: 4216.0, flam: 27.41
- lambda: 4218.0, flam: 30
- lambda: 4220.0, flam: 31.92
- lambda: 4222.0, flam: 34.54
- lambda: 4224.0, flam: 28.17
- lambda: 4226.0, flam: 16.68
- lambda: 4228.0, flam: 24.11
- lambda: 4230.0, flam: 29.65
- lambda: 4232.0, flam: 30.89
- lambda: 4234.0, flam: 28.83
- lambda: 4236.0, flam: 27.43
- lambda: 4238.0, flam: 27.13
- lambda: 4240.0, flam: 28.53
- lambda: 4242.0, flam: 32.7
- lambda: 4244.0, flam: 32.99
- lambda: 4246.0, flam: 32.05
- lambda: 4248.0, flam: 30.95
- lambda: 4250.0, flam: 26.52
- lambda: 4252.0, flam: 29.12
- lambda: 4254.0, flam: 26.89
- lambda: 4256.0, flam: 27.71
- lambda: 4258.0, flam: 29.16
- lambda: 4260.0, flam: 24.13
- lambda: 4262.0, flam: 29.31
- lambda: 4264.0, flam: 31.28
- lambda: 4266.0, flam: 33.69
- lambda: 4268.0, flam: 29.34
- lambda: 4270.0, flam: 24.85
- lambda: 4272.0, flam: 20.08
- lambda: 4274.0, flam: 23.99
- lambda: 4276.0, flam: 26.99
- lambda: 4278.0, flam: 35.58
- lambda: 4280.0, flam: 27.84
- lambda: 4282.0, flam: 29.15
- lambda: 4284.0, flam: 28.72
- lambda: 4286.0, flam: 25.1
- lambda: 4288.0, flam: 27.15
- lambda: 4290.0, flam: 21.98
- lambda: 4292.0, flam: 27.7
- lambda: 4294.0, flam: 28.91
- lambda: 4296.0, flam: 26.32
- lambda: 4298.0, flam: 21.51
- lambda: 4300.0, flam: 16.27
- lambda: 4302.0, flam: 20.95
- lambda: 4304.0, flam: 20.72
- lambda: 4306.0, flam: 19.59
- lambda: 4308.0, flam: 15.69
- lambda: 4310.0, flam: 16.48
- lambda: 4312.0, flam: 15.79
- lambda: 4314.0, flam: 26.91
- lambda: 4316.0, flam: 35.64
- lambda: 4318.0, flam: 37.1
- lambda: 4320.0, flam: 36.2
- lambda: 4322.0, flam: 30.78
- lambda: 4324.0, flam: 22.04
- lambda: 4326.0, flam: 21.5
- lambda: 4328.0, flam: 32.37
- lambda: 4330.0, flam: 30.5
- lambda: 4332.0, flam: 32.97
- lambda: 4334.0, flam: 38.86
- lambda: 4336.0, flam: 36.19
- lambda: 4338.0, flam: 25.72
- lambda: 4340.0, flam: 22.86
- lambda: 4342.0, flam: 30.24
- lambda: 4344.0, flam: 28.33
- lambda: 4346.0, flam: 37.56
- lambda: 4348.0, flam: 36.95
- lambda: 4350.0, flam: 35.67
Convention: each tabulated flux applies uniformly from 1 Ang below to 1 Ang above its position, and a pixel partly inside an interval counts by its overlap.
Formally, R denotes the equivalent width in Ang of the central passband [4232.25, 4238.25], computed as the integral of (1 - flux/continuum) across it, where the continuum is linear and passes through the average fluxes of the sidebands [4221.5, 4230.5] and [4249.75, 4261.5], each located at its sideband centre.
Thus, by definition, -0.4 Ang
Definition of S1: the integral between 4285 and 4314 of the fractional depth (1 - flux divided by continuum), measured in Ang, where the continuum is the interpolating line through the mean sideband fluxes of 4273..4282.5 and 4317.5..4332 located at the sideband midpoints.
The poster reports 7.3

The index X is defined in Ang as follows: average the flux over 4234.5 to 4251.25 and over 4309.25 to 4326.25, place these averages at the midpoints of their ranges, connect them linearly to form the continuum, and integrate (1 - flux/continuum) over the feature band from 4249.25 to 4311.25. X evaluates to 6.7 Ang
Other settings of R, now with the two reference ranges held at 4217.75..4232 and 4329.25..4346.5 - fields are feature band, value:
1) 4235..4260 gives -0.4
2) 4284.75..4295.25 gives 1.3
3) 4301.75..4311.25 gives 3.7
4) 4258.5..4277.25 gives 1.3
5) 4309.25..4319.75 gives 1.1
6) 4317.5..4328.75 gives 0.4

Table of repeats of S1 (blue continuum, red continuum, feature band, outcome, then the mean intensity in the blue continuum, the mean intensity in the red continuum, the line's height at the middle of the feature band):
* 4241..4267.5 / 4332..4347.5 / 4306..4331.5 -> 3.78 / 29.7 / 31.7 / 31.2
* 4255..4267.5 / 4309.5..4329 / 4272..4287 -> 0.58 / 29.2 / 27.8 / 28.8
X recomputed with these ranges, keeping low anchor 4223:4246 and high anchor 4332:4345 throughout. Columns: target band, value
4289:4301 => 2.33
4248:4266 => 0.09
